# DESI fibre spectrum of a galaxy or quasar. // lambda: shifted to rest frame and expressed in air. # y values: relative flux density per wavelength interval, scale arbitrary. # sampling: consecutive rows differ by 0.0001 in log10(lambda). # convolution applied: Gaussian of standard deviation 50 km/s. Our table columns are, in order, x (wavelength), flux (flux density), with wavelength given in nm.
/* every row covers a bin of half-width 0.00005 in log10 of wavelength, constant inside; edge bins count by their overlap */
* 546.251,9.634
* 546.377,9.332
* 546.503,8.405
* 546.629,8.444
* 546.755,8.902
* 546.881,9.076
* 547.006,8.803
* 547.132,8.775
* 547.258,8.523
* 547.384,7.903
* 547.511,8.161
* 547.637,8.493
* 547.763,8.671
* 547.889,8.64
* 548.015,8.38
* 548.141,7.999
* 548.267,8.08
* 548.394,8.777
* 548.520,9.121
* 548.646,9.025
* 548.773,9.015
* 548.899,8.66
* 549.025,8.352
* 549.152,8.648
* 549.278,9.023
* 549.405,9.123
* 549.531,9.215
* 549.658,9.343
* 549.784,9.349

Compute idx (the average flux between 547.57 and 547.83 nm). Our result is 8.59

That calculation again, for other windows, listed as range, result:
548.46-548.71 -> 9.06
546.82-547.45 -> 8.61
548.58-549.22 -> 8.75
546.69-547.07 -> 8.94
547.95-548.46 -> 8.32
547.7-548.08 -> 8.57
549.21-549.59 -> 9.12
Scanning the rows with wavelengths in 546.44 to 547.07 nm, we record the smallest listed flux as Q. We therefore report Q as 8.405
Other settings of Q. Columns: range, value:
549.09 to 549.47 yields 8.648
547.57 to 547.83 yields 8.493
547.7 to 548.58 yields 7.999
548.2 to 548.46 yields 8.08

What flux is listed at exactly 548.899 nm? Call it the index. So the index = 8.66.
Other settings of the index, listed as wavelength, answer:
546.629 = 8.444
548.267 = 8.08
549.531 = 9.215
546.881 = 9.076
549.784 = 9.349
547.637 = 8.493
